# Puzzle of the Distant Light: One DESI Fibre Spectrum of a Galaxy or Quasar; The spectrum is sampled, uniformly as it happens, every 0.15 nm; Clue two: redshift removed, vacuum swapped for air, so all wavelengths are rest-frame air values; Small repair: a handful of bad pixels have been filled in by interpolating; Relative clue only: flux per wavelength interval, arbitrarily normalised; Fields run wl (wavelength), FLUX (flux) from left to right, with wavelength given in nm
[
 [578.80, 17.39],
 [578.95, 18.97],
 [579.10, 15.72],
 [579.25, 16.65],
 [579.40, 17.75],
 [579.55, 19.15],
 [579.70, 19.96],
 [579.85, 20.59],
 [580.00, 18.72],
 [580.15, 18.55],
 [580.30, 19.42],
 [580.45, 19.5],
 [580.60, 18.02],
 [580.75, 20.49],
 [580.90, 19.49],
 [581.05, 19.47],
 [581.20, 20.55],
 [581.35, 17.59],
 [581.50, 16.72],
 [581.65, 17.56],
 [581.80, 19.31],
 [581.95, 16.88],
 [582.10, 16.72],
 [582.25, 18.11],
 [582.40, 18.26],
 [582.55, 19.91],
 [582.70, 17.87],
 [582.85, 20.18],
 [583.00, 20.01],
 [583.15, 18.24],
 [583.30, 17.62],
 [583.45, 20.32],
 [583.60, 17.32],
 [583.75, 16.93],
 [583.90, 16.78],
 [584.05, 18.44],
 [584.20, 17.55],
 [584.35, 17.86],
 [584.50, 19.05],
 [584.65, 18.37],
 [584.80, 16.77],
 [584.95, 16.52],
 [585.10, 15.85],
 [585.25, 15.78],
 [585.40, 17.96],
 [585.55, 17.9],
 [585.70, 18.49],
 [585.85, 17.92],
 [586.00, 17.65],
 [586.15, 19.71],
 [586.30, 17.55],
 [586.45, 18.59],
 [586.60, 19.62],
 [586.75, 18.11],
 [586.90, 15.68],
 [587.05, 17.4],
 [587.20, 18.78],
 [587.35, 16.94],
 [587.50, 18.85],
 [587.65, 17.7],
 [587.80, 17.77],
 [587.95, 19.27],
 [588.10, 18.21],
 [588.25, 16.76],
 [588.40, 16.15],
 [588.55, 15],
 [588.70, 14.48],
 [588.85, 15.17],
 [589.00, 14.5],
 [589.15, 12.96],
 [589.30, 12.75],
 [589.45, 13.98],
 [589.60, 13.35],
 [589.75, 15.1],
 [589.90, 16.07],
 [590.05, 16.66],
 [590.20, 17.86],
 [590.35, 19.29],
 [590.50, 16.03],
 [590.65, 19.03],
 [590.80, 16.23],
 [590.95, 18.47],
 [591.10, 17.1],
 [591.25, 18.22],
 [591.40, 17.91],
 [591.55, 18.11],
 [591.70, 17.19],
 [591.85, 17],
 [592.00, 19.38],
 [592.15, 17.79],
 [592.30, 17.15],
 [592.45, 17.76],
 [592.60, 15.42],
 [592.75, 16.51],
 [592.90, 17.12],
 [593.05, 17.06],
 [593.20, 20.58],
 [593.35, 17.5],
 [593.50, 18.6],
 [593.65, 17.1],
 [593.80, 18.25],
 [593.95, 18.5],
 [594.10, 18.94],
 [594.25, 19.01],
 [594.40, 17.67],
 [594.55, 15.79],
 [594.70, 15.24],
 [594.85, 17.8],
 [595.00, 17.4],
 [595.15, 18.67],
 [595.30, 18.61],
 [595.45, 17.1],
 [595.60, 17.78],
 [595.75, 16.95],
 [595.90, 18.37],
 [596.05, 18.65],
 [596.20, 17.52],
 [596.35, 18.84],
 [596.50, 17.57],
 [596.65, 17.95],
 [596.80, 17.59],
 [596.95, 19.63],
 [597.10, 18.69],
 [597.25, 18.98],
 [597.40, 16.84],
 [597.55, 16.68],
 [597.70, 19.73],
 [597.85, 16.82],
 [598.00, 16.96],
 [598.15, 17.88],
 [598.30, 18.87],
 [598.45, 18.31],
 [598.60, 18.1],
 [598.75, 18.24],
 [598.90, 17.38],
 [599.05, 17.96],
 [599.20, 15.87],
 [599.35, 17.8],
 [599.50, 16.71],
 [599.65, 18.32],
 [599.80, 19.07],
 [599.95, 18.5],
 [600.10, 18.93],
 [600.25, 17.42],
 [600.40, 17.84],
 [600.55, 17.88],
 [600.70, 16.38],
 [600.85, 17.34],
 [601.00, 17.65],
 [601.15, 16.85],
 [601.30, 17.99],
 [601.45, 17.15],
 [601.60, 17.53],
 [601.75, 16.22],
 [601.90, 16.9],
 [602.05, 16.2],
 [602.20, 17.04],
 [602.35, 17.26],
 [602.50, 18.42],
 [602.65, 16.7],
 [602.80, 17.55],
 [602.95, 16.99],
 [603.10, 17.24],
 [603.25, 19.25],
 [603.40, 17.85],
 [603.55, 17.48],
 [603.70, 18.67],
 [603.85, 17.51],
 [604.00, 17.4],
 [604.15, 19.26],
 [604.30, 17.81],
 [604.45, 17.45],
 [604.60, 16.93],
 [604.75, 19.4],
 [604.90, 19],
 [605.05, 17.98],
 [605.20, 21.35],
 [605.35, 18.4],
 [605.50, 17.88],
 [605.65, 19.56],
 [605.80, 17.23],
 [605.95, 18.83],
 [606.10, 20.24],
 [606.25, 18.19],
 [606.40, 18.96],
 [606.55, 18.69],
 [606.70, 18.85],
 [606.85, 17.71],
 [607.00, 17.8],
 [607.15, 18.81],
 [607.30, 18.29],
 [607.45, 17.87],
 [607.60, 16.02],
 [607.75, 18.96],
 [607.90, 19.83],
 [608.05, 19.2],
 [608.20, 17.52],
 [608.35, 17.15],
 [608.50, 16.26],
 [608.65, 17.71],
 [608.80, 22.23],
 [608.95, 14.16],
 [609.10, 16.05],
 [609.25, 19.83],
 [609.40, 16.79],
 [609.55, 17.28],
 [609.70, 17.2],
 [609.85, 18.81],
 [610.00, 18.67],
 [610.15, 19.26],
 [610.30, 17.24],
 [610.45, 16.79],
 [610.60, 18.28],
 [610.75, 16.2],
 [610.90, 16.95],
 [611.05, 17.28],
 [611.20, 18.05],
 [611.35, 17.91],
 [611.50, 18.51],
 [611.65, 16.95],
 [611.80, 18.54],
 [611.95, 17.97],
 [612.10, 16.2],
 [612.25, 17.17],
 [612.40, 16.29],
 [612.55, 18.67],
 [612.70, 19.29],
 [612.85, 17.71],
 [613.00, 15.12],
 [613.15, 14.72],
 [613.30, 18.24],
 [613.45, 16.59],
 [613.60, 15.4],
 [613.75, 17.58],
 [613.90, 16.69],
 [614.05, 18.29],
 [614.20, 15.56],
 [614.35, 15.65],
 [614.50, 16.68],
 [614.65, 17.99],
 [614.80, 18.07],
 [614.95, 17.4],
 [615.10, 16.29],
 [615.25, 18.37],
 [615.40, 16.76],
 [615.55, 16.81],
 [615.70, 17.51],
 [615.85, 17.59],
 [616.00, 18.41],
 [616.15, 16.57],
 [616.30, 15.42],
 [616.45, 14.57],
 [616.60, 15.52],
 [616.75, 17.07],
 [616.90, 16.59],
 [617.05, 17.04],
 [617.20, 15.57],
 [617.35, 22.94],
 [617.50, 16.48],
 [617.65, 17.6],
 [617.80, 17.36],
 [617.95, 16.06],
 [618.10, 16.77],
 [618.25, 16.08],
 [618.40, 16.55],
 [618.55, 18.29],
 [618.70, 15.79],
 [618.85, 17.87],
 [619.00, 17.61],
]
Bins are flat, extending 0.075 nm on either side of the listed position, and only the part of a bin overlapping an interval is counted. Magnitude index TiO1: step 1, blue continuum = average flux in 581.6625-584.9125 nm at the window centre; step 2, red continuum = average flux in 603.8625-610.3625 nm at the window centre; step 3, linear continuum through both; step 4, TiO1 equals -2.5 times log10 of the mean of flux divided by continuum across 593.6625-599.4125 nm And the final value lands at 0.02 mag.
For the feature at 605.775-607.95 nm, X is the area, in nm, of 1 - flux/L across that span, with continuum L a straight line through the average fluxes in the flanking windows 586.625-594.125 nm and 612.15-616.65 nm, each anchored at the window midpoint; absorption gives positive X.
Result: -0.19 nm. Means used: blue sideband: 17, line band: 18.4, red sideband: 16.9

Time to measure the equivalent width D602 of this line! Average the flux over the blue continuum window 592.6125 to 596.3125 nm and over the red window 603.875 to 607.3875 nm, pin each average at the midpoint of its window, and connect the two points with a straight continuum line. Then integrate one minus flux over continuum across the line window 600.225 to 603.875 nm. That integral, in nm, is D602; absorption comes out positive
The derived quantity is 0.171 nm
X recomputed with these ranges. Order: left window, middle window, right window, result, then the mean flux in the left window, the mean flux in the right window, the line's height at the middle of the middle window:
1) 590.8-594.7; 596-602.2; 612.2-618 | -0.08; 17.7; 17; 17.5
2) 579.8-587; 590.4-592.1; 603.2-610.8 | 0.05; 18.2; 18.2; 18.2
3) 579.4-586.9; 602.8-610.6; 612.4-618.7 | -0.35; 18.3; 17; 17.4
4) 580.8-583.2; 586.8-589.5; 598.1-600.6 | 0.31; 18.6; 17.9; 18.4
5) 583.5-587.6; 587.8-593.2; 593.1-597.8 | 0.36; 17.7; 18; 17.9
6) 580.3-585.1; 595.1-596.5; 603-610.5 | 0.02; 18.3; 18.2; 18.2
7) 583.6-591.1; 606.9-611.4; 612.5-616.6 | -0.23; 17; 16.9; 16.9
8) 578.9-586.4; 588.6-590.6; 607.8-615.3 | 0.31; 18.3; 17.5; 18.1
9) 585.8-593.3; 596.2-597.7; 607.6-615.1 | -0.08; 17.1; 17.5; 17.2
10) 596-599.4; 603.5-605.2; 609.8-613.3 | -0.05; 17.9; 17.5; 17.7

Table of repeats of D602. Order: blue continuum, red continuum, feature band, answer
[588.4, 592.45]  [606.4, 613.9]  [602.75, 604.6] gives -0.06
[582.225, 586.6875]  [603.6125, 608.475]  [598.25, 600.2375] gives 0.03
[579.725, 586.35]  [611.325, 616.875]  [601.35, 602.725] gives 0.04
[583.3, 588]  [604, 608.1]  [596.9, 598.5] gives 0.01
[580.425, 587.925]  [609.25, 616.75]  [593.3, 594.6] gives -0.01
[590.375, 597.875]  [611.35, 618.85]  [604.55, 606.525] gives -0.16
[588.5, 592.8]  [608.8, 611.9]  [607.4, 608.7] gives -0.02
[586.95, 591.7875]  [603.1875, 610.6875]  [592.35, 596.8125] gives -0.16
